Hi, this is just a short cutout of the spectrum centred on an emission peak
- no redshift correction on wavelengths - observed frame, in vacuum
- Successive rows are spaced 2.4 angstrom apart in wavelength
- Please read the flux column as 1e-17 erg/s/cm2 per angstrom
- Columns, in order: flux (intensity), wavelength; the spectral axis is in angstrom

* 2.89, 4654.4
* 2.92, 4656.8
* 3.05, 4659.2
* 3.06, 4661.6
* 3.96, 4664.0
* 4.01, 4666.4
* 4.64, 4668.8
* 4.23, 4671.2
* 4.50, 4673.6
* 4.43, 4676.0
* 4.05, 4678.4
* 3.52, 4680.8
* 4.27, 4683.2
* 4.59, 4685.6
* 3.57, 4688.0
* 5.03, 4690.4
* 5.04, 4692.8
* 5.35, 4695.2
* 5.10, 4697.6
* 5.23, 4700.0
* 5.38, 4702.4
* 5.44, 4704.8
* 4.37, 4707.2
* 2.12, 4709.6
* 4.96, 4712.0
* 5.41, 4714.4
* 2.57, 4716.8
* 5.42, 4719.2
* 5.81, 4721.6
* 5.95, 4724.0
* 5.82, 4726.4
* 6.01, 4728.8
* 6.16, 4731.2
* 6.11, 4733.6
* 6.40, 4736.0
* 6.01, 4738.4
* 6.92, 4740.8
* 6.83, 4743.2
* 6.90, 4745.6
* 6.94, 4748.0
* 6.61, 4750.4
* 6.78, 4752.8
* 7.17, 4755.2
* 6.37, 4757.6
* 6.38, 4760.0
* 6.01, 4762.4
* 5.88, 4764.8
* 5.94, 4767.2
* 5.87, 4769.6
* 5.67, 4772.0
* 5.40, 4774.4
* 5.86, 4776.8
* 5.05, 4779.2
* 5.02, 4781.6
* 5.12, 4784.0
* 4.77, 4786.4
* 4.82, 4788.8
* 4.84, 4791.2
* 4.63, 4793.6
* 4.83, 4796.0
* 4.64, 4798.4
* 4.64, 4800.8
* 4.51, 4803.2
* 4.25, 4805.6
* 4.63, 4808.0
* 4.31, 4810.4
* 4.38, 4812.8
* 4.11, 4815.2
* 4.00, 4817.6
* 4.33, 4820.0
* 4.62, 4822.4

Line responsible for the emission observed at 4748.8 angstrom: C IV 1549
